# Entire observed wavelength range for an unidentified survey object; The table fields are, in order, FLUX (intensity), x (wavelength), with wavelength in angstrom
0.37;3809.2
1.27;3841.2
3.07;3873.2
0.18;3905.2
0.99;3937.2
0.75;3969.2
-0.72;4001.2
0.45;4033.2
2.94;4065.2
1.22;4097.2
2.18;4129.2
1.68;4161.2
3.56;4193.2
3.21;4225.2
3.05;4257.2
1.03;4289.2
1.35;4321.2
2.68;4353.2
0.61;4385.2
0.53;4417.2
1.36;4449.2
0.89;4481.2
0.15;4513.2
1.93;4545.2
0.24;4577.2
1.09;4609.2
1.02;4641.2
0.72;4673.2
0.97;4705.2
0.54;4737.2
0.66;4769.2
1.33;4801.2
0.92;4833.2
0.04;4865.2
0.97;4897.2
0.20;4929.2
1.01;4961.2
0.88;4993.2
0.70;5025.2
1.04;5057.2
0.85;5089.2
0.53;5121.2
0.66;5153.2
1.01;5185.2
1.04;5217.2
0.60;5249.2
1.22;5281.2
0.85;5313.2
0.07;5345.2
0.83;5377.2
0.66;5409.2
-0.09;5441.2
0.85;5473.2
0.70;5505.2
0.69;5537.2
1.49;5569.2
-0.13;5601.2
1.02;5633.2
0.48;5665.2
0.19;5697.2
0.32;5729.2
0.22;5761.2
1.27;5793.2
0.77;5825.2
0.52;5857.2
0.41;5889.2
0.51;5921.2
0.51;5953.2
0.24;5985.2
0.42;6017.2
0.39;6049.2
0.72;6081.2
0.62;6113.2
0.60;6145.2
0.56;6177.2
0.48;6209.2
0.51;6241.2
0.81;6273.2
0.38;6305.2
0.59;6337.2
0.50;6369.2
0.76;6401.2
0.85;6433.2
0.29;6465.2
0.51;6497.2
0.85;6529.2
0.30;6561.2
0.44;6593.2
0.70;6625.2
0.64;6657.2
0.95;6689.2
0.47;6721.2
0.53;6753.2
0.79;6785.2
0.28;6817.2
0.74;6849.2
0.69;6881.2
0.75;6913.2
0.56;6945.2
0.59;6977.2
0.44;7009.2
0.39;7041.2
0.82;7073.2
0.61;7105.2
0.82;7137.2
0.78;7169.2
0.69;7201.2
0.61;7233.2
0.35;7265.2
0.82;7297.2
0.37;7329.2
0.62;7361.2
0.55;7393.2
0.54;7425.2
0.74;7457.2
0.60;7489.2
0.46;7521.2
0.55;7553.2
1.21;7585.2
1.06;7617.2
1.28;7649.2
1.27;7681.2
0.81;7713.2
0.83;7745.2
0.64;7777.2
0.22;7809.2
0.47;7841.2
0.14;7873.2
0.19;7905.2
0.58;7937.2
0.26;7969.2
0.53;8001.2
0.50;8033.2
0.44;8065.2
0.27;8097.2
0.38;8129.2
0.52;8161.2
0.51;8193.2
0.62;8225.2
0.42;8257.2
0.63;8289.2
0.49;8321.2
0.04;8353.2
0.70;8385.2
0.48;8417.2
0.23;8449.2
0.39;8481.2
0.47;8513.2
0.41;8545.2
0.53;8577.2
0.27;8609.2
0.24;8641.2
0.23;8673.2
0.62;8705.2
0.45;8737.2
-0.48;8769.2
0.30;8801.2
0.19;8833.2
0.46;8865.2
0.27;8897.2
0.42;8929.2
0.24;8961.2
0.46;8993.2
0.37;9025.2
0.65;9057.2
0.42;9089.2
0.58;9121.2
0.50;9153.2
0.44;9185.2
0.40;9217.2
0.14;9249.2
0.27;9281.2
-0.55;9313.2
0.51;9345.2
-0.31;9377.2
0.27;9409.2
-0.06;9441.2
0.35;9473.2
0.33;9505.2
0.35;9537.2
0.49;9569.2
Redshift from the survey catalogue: 1.73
